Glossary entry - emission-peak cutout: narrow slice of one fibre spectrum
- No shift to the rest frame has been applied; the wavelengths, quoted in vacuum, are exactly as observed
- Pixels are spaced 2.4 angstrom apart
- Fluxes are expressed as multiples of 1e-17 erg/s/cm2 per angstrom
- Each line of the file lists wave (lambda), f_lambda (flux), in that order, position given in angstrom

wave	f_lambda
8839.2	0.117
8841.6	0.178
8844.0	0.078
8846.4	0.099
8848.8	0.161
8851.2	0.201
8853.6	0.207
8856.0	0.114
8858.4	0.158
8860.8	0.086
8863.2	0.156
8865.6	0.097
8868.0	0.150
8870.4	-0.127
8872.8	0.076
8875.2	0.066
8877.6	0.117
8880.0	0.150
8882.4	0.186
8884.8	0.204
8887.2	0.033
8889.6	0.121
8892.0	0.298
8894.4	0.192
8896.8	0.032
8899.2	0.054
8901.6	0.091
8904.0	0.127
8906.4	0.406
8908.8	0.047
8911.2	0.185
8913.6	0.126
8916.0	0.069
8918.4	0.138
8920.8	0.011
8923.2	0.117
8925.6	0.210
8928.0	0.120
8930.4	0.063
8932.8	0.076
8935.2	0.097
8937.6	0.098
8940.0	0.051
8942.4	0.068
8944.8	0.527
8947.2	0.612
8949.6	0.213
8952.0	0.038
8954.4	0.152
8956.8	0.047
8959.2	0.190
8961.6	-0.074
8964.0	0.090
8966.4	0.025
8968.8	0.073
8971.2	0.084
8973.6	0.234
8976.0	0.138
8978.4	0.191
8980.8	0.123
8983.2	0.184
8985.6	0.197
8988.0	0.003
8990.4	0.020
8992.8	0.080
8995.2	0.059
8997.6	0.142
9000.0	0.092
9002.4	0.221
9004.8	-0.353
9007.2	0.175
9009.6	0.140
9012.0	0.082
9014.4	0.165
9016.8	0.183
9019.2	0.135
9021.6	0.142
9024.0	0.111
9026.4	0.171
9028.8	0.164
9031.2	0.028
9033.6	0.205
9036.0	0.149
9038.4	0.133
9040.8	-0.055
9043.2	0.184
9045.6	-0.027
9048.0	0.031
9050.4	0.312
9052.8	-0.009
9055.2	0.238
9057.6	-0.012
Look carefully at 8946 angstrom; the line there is Hgamma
